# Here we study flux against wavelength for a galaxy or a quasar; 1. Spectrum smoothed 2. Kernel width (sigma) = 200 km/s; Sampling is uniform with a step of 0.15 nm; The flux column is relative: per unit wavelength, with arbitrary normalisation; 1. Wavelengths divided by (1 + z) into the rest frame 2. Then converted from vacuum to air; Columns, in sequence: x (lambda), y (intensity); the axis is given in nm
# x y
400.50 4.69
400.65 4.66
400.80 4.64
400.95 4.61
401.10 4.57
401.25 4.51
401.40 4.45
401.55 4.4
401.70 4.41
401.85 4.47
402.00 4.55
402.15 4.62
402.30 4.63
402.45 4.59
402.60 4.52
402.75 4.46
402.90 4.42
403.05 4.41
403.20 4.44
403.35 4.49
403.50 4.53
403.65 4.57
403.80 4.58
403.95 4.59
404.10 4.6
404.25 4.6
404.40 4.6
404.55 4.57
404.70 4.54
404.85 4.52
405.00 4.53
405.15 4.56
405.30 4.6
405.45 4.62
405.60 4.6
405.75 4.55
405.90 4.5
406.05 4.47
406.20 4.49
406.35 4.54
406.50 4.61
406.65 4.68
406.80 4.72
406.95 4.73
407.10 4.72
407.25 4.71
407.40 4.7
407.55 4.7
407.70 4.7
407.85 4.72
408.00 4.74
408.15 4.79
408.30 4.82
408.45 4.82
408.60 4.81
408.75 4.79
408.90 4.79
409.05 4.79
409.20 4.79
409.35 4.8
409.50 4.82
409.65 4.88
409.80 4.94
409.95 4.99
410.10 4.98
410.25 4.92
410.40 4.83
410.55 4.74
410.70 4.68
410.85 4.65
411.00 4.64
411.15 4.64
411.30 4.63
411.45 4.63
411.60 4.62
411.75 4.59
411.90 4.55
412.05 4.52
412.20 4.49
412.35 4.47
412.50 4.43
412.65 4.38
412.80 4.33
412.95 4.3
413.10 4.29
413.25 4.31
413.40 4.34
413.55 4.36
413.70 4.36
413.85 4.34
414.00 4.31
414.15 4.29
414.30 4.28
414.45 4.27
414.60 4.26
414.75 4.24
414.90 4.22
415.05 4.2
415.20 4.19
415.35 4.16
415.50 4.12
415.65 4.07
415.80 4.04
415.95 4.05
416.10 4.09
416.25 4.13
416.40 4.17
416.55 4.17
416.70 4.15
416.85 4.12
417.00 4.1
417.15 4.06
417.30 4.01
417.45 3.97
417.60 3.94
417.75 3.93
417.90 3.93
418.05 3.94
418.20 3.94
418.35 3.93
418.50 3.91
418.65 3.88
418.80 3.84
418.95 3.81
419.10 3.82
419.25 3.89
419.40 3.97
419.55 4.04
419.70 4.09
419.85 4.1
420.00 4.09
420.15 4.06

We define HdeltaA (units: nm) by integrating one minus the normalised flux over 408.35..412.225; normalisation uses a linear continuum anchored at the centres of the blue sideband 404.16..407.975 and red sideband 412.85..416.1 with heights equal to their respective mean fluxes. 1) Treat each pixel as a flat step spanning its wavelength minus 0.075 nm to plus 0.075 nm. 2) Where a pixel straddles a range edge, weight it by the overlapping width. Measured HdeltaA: -0.28 nm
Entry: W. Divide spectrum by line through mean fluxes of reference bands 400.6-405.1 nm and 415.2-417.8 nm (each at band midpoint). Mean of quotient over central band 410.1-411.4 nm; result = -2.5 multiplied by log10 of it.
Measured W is -0.11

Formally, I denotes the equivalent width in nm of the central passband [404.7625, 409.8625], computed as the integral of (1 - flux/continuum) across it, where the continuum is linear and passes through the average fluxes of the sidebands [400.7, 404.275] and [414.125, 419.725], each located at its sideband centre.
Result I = -0.378 nm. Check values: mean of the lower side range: 4.53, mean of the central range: 4.69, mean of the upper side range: 4.06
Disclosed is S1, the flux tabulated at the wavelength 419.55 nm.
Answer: 4.04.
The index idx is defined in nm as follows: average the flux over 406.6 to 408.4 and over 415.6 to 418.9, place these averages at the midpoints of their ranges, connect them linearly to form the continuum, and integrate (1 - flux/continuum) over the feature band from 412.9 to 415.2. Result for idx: -0.021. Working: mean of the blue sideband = 4.73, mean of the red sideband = 4.01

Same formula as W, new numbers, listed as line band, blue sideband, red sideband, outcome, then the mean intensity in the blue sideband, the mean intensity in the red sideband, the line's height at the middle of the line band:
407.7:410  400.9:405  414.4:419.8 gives -0.12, 4.53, 4.05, 4.33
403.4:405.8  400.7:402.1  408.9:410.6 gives 0.02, 4.52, 4.86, 4.65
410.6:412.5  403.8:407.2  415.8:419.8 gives -0.07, 4.59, 4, 4.3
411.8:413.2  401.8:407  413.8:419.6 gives -0.05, 4.56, 4.07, 4.24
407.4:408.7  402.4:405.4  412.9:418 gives -0.08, 4.54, 4.17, 4.4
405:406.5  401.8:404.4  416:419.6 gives -0.03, 4.54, 3.99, 4.44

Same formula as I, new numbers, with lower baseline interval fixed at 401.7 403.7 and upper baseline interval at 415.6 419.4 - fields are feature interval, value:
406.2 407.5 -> -0.09 nm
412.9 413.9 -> -0.05 nm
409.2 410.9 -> -0.23 nm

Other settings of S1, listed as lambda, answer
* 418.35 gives 3.93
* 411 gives 4.64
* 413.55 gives 4.36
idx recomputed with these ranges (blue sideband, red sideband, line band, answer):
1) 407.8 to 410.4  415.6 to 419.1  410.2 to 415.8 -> 0.035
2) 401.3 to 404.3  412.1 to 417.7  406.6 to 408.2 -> -0.115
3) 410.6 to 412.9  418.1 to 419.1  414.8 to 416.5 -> 0.015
